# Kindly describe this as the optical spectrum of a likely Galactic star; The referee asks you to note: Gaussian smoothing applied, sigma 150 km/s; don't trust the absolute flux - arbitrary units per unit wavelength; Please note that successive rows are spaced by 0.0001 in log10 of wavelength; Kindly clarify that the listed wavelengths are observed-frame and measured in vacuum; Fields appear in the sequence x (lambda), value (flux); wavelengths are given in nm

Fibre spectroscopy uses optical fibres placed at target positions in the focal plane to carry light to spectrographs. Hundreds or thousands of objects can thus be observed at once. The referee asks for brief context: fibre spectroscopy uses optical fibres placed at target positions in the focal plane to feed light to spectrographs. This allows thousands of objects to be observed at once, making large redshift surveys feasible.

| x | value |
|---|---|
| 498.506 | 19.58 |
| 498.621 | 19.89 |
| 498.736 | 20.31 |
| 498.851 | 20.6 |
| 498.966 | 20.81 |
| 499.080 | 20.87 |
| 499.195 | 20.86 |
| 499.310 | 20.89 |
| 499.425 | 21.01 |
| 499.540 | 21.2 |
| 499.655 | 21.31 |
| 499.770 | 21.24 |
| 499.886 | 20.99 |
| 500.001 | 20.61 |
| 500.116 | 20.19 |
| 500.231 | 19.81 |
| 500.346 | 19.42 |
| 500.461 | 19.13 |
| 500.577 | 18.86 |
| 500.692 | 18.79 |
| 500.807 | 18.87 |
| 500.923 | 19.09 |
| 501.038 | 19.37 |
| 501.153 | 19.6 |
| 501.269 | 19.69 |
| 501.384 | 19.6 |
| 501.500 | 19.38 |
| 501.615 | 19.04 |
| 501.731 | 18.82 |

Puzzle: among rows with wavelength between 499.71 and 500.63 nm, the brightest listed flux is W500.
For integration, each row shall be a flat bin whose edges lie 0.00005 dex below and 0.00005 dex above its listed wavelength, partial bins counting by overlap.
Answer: 21.24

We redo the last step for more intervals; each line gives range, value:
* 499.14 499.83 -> 21.31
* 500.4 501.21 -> 19.6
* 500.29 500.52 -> 19.42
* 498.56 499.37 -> 20.89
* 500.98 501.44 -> 19.69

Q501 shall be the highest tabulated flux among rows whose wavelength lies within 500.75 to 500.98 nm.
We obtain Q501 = 19.09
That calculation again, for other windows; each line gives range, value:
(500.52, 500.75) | 18.86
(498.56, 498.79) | 20.31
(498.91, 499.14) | 20.87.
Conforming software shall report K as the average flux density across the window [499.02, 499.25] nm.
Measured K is 20.9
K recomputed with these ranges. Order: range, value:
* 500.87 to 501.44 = 19.5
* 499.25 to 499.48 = 20.9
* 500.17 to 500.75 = 19.2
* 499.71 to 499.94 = 21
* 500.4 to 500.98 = 18.9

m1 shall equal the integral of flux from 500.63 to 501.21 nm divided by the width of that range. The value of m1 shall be 19.2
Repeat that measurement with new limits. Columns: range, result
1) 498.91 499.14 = 20.9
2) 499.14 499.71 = 21.1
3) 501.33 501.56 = 19.5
